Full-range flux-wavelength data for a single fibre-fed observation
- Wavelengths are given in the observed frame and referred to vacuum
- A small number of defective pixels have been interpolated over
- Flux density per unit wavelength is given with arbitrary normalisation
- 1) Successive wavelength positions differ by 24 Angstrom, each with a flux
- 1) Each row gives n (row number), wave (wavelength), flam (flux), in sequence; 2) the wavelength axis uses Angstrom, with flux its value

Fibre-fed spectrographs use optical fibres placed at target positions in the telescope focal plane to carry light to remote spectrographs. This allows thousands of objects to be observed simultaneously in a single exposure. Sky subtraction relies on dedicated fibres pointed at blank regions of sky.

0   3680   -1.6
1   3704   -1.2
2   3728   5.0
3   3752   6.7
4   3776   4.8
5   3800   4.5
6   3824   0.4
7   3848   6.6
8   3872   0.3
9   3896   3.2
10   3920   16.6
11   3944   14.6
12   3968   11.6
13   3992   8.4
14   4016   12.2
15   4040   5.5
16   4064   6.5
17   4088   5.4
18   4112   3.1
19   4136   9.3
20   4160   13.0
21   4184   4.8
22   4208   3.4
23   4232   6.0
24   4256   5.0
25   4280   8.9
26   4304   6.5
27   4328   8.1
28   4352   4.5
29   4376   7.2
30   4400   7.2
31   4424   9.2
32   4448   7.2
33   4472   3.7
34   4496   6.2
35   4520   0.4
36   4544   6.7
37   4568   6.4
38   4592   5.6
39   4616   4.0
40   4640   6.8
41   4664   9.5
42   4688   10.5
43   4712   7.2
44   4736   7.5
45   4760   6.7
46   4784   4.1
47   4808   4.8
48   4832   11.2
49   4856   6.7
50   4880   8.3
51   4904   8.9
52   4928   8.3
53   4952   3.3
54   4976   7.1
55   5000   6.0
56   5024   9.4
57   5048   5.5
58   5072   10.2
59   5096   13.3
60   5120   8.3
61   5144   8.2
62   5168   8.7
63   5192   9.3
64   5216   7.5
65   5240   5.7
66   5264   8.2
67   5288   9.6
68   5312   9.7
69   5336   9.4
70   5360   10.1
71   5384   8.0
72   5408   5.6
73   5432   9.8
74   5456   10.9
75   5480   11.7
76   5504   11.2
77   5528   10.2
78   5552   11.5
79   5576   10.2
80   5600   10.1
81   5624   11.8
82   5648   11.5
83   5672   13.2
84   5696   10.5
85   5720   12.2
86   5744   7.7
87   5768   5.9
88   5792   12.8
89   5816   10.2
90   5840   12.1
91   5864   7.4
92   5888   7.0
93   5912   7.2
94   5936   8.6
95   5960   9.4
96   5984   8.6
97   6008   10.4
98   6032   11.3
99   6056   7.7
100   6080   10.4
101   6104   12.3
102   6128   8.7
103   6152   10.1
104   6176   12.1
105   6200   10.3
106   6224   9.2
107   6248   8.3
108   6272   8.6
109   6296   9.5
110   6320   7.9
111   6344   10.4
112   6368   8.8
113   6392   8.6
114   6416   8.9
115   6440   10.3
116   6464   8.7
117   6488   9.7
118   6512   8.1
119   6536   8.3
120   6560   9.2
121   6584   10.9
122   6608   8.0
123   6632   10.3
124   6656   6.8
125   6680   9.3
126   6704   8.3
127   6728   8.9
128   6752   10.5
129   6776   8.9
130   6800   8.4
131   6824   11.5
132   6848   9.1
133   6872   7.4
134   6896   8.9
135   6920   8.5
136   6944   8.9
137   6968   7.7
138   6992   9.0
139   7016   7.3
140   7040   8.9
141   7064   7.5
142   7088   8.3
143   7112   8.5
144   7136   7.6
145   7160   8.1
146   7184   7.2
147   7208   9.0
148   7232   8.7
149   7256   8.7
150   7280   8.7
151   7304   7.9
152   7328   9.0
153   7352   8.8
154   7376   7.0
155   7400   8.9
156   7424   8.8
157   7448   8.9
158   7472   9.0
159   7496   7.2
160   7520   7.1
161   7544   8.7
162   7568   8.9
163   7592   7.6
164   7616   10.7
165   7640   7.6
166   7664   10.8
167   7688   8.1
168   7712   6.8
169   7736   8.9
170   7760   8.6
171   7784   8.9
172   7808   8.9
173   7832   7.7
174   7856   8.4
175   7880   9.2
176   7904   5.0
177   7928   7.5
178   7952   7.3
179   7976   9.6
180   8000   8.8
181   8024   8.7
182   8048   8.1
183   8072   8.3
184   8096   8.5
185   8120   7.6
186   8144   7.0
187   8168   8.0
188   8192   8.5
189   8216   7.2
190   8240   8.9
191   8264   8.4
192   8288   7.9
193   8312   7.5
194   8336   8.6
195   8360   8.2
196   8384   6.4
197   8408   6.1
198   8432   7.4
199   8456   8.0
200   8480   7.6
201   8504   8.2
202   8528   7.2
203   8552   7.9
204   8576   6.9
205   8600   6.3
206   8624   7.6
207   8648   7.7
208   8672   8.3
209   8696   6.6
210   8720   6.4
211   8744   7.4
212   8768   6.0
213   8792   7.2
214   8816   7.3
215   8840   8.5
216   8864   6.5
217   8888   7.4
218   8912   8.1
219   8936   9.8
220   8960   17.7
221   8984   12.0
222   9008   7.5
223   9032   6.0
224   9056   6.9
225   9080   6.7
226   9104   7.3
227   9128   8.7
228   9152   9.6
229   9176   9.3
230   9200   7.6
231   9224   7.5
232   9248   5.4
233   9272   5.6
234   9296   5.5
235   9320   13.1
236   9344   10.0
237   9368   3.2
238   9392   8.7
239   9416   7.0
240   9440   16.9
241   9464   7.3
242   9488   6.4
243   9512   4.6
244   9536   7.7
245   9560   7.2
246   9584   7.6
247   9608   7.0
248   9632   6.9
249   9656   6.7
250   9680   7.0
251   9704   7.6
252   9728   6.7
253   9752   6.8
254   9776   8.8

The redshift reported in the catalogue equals 0.363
